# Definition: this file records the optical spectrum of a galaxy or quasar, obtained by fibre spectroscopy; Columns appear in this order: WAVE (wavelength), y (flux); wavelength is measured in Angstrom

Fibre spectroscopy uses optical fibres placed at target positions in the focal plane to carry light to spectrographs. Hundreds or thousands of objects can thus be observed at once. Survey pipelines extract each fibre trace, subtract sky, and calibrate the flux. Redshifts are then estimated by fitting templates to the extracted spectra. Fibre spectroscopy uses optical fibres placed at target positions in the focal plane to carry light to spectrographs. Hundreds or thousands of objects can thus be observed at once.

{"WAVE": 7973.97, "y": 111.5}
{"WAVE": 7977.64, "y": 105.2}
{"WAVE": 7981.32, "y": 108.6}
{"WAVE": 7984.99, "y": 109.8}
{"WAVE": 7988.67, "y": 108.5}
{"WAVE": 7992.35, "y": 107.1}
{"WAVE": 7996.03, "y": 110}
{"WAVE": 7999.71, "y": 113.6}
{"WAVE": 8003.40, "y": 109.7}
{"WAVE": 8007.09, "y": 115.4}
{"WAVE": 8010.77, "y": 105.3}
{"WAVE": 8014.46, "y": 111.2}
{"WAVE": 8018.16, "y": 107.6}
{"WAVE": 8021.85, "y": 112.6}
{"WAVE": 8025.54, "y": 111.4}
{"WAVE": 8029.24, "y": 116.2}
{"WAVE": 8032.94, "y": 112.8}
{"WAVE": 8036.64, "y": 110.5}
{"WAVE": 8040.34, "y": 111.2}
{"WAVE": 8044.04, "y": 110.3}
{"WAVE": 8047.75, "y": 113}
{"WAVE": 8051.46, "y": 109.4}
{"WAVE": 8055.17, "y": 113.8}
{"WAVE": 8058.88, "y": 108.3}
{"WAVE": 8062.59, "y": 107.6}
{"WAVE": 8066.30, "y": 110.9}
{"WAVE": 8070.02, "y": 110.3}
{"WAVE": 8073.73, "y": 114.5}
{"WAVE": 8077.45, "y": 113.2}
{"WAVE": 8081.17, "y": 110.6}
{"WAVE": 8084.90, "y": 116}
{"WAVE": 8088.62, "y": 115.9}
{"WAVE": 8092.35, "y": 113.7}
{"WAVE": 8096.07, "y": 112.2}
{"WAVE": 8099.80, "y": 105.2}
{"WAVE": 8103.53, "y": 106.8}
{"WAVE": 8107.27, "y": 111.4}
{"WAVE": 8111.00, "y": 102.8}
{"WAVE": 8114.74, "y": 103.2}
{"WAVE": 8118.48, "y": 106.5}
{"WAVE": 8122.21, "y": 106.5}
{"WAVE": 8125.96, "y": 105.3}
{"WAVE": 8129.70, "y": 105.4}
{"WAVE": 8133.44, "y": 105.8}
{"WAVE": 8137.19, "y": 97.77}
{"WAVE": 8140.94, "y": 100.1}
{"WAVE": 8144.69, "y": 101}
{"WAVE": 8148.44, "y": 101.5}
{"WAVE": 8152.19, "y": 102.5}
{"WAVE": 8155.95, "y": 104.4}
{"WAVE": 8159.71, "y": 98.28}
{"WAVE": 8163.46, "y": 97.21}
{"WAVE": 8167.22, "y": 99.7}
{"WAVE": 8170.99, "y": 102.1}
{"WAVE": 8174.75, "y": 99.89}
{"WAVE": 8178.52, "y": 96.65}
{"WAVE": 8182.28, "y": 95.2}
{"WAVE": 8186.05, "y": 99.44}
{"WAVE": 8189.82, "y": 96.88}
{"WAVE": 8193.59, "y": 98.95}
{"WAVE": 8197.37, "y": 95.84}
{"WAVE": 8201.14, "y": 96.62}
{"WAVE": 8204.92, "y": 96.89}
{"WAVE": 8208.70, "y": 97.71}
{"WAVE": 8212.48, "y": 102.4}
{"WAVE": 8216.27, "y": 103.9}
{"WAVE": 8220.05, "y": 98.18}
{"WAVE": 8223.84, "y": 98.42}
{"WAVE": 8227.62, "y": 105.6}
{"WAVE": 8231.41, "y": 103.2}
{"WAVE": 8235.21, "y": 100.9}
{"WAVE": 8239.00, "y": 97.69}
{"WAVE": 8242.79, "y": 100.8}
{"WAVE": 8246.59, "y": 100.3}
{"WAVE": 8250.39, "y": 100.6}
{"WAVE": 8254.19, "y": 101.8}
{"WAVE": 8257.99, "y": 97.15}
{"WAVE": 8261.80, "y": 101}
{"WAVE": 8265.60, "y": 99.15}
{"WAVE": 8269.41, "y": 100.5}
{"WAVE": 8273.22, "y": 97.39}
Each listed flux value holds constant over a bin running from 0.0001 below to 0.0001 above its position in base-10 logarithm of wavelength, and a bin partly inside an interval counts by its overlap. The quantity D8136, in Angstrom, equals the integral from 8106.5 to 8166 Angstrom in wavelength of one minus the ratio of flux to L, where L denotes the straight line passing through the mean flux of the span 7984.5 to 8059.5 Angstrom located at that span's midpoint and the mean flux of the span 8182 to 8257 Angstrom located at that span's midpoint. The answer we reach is 0.8 Angstrom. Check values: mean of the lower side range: 111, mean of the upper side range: 99.6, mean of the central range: 103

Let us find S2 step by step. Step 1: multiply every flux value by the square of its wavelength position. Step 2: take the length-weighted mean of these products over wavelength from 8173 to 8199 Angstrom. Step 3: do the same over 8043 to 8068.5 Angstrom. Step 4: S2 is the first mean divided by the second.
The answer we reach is 0.91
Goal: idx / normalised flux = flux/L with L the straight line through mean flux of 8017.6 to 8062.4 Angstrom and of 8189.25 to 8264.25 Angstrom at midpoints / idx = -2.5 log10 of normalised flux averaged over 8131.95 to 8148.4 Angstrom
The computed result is 0.04 mag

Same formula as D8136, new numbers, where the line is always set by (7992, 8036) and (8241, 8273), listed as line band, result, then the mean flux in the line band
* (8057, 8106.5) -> -1.4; 111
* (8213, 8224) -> 0.1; 101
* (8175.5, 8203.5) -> 1.6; 97.2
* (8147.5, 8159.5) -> 0.3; 102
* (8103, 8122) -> 0.1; 106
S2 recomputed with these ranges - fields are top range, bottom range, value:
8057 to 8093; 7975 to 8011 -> 1.04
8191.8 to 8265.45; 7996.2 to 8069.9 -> 0.94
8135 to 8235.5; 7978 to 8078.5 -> 0.94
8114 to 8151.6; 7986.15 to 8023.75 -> 0.97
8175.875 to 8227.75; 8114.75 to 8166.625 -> 0.98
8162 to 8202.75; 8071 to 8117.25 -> 0.91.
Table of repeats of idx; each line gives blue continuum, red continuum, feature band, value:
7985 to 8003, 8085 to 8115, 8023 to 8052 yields -0.02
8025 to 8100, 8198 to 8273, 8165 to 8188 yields 0.06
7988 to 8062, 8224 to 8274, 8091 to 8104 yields -0.02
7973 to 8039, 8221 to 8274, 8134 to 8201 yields 0.05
